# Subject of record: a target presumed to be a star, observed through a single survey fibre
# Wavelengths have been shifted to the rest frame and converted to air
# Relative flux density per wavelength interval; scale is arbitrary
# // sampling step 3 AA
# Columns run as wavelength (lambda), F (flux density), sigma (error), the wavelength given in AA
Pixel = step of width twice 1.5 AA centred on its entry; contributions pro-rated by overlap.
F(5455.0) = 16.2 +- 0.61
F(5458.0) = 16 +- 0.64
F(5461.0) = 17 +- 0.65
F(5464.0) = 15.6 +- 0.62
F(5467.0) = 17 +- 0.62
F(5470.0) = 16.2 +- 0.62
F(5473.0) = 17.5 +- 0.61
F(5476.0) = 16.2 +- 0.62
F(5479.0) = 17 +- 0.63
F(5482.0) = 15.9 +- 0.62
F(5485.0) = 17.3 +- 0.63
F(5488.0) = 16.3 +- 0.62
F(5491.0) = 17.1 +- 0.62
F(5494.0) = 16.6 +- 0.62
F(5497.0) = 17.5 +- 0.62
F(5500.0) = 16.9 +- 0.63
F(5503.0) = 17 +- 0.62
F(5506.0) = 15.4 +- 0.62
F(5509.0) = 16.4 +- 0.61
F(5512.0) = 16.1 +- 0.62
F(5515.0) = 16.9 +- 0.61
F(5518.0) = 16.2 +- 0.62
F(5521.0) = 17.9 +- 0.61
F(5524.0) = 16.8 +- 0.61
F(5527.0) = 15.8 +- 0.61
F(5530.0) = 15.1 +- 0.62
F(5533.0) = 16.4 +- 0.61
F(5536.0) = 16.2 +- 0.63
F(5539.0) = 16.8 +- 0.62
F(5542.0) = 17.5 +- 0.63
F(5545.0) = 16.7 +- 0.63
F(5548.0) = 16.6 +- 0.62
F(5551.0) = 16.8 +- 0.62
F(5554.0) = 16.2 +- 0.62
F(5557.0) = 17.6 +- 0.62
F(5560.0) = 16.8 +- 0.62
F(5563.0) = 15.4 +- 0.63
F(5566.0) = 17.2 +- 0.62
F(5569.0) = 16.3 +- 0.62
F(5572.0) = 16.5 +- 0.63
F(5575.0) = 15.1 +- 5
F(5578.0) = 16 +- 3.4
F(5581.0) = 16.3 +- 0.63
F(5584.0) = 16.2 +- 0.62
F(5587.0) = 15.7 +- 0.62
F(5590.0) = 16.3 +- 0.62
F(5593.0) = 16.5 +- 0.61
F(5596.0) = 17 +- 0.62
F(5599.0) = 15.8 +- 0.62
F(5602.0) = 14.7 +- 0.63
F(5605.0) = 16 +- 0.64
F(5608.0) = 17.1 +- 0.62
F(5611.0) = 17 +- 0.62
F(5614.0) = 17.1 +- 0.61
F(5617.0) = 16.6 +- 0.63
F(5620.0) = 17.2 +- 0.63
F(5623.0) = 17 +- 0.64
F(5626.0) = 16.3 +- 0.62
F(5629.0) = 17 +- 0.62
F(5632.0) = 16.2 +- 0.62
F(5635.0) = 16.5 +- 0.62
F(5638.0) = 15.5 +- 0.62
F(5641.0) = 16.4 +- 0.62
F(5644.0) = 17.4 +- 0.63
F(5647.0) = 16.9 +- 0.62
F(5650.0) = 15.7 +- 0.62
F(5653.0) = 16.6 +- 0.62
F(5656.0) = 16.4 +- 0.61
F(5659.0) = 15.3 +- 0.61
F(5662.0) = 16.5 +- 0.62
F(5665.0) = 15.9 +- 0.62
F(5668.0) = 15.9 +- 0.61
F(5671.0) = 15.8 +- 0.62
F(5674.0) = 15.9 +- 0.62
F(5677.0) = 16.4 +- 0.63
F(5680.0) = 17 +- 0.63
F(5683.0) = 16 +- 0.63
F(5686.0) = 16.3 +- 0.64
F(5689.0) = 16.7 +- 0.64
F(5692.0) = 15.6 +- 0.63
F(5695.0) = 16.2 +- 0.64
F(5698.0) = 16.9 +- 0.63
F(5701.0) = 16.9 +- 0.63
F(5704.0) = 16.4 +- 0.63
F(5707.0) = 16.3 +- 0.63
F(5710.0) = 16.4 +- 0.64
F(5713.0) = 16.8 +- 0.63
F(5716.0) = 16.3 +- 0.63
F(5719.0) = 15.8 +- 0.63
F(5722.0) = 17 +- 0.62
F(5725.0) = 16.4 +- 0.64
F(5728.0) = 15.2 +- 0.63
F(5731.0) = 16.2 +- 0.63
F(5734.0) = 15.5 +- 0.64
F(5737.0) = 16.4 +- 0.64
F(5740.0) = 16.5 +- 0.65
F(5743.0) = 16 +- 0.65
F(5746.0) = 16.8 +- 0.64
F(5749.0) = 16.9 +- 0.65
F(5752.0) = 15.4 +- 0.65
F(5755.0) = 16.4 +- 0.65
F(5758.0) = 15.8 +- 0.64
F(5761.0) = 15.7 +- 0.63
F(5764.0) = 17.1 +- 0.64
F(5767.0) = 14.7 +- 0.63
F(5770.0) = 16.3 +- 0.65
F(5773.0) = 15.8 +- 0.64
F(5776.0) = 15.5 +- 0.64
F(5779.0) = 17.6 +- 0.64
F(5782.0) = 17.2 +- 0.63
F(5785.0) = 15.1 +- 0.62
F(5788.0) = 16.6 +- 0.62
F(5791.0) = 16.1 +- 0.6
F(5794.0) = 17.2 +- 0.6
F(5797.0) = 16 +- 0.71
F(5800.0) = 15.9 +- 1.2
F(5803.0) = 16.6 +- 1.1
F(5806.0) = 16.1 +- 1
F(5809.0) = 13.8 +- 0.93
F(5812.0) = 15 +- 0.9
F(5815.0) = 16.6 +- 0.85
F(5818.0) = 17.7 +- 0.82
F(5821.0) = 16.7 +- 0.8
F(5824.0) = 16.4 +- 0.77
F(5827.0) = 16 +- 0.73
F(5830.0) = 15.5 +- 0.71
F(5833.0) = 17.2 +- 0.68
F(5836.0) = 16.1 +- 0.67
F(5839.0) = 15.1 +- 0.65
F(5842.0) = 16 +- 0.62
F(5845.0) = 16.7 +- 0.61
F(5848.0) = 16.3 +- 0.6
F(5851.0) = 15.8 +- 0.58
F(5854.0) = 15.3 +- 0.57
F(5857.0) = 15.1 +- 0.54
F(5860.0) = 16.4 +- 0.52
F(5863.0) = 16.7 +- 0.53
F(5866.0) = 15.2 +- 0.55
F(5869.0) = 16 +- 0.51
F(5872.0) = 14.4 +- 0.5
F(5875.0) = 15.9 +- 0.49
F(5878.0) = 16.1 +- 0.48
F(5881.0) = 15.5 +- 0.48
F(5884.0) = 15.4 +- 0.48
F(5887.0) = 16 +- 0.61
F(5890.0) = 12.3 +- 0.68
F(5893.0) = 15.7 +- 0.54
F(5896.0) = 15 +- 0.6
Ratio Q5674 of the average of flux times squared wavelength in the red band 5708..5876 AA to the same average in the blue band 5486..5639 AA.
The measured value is 1.06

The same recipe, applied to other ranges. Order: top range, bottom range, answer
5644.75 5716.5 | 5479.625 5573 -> 1.04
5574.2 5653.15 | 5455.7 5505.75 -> 1.03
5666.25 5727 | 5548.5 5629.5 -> 1.03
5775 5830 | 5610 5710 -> 1.04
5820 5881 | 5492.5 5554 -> 1.08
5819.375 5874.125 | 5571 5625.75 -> 1.06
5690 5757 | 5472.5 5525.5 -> 1.06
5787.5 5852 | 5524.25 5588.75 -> 1.08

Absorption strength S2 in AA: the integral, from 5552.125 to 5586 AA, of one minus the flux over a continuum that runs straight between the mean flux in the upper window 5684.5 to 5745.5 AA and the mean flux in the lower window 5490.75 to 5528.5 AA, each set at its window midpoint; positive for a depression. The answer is 0.46 AA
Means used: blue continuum 16.6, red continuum 16.3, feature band 16.3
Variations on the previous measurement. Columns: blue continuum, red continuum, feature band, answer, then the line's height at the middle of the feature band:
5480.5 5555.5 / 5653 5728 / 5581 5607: 0.6 AA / 16.4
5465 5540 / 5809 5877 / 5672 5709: -0.3 AA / 16.2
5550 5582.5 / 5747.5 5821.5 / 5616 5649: -0.6 AA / 16.3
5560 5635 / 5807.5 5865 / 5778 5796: -0.6 AA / 16.1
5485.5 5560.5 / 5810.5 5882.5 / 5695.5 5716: -0.4 AA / 16.3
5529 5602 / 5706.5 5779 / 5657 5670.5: 0.3 AA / 16.2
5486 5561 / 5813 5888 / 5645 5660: 0.1 AA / 16.4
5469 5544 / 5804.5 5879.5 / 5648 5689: 0.3 AA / 16.3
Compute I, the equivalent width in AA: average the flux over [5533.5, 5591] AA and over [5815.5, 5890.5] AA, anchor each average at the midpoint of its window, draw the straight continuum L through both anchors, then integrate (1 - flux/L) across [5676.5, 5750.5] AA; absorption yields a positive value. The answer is -0.9 AA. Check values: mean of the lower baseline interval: 16.4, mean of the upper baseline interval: 15.9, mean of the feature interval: 16.4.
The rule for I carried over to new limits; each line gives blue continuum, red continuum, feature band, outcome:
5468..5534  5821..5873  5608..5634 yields -0.7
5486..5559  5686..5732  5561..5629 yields 0.7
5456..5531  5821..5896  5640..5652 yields -0.3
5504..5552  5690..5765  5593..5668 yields -0.2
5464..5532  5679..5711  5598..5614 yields 0.3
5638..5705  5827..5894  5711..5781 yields -0.6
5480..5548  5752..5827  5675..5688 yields -0.1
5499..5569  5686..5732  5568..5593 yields 0.6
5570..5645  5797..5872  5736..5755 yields -0.2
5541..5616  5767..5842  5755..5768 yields 0.2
